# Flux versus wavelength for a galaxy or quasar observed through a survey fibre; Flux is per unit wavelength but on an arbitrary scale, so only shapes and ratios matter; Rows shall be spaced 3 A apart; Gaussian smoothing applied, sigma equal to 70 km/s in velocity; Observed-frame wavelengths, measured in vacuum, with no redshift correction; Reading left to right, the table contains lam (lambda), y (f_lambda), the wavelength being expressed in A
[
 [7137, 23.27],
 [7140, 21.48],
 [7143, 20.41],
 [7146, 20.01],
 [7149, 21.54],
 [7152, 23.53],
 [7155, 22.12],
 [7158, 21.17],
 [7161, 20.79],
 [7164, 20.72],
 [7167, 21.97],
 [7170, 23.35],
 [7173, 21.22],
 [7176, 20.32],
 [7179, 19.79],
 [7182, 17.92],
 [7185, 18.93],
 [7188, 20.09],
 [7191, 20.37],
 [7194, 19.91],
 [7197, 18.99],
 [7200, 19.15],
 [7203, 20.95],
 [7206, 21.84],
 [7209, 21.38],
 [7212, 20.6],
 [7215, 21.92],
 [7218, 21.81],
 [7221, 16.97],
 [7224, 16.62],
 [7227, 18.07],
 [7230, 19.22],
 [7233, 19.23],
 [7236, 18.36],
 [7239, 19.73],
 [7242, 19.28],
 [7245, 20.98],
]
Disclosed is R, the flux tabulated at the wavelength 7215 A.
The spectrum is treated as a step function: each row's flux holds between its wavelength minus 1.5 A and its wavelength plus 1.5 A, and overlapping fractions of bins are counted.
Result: 21.92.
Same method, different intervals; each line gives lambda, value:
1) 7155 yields 22.12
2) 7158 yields 21.17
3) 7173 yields 21.22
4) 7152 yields 23.53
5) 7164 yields 20.72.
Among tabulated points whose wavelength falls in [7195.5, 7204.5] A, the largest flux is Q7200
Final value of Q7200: 20.95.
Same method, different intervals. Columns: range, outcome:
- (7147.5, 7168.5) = 23.53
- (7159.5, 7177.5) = 23.35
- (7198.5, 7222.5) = 21.92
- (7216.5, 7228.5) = 21.81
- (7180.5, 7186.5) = 18.93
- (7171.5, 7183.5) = 21.22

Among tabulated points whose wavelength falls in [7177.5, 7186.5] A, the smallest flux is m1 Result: 17.92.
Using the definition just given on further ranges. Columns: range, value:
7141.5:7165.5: 20.01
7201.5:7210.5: 20.95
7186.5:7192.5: 20.09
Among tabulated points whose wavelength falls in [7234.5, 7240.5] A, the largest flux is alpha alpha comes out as 19.73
